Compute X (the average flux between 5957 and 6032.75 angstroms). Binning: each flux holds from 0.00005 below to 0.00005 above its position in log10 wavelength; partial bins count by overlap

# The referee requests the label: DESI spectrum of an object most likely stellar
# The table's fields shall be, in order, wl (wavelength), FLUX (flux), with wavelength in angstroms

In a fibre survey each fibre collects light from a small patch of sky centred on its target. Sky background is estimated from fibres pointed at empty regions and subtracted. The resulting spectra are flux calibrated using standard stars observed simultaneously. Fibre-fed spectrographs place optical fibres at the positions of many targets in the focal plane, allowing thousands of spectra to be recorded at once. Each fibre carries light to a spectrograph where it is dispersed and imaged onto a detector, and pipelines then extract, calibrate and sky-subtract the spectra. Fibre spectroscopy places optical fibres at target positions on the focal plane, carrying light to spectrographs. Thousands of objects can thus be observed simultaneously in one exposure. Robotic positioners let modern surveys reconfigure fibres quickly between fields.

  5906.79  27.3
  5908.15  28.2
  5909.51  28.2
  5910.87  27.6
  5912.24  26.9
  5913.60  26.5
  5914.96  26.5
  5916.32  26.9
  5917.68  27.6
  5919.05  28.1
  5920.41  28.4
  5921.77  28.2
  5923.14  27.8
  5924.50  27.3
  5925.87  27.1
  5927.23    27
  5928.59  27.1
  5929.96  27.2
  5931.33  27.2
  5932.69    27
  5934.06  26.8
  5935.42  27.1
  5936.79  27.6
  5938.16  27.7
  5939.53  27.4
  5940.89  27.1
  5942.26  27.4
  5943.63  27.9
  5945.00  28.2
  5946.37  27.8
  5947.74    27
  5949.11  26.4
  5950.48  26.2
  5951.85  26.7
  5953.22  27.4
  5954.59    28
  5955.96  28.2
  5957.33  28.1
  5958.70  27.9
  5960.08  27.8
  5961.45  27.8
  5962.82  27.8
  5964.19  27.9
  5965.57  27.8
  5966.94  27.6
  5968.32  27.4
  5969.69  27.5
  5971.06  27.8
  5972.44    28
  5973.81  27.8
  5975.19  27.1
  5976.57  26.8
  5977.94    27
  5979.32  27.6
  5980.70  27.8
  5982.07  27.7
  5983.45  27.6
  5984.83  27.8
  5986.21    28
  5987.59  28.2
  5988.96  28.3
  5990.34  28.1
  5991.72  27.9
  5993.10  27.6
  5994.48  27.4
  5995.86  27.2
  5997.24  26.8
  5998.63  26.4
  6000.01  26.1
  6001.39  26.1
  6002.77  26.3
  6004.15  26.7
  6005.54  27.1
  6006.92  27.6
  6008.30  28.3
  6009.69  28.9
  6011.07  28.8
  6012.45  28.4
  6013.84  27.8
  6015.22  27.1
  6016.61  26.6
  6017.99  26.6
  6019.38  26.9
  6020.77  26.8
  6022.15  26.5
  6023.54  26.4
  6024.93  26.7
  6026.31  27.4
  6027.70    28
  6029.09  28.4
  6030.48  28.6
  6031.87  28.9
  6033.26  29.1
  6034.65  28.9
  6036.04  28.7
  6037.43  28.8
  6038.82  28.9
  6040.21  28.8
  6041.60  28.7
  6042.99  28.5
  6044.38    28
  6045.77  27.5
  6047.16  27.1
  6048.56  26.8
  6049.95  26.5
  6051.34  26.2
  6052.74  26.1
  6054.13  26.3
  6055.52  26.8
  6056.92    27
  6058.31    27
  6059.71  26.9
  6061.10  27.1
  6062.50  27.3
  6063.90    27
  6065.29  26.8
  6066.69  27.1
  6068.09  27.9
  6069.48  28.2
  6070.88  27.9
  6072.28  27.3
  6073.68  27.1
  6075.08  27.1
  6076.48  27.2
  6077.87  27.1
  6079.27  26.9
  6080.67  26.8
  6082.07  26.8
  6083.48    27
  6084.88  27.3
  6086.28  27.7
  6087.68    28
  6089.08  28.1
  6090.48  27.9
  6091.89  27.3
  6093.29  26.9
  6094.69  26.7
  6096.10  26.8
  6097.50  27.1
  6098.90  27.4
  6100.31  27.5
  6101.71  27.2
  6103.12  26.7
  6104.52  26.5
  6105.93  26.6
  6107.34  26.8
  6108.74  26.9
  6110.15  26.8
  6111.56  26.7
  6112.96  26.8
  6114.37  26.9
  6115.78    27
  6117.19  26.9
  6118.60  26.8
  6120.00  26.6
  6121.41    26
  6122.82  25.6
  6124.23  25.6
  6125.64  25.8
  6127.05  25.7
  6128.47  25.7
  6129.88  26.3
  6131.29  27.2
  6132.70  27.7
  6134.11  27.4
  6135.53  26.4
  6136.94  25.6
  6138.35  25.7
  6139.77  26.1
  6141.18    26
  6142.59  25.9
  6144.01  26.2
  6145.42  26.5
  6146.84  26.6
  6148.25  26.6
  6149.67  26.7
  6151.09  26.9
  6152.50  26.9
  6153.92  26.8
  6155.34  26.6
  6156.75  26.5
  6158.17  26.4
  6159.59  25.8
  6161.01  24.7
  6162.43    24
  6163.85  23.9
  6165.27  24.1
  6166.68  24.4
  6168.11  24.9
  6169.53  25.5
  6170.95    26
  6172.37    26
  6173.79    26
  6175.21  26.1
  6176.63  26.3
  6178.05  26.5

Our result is 27.5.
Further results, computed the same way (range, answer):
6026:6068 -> 27.6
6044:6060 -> 26.8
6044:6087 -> 27.1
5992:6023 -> 27.2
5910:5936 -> 27.3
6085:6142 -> 26.7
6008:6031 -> 27.5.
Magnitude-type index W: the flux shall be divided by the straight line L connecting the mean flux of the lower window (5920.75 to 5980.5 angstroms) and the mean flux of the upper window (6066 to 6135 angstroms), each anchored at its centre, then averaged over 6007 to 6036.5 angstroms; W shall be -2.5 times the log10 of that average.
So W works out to -0.02 mag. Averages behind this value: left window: 27.5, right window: 27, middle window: 27.8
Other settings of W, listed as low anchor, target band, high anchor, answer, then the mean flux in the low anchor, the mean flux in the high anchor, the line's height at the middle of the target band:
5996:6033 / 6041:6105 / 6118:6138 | -0.02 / 27.3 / 26.3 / 26.8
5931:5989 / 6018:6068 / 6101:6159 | -0.02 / 27.5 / 26.5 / 27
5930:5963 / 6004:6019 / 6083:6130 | -0.02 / 27.4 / 26.8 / 27.2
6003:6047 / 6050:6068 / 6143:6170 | 0.02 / 27.9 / 25.8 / 27.3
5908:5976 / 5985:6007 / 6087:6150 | 0.00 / 27.5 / 26.7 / 27.2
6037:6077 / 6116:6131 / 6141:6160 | 0.02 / 27.4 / 26.5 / 26.7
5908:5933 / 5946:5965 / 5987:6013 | 0.00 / 27.4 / 27.5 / 27.4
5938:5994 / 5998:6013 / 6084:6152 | 0.00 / 27.6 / 26.7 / 27.4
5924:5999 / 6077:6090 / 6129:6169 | -0.03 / 27.5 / 26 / 26.5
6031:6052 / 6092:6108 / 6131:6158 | 0.01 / 28.1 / 26.5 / 27.2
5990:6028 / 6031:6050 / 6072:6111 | -0.04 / 27.2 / 27.1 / 27.2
